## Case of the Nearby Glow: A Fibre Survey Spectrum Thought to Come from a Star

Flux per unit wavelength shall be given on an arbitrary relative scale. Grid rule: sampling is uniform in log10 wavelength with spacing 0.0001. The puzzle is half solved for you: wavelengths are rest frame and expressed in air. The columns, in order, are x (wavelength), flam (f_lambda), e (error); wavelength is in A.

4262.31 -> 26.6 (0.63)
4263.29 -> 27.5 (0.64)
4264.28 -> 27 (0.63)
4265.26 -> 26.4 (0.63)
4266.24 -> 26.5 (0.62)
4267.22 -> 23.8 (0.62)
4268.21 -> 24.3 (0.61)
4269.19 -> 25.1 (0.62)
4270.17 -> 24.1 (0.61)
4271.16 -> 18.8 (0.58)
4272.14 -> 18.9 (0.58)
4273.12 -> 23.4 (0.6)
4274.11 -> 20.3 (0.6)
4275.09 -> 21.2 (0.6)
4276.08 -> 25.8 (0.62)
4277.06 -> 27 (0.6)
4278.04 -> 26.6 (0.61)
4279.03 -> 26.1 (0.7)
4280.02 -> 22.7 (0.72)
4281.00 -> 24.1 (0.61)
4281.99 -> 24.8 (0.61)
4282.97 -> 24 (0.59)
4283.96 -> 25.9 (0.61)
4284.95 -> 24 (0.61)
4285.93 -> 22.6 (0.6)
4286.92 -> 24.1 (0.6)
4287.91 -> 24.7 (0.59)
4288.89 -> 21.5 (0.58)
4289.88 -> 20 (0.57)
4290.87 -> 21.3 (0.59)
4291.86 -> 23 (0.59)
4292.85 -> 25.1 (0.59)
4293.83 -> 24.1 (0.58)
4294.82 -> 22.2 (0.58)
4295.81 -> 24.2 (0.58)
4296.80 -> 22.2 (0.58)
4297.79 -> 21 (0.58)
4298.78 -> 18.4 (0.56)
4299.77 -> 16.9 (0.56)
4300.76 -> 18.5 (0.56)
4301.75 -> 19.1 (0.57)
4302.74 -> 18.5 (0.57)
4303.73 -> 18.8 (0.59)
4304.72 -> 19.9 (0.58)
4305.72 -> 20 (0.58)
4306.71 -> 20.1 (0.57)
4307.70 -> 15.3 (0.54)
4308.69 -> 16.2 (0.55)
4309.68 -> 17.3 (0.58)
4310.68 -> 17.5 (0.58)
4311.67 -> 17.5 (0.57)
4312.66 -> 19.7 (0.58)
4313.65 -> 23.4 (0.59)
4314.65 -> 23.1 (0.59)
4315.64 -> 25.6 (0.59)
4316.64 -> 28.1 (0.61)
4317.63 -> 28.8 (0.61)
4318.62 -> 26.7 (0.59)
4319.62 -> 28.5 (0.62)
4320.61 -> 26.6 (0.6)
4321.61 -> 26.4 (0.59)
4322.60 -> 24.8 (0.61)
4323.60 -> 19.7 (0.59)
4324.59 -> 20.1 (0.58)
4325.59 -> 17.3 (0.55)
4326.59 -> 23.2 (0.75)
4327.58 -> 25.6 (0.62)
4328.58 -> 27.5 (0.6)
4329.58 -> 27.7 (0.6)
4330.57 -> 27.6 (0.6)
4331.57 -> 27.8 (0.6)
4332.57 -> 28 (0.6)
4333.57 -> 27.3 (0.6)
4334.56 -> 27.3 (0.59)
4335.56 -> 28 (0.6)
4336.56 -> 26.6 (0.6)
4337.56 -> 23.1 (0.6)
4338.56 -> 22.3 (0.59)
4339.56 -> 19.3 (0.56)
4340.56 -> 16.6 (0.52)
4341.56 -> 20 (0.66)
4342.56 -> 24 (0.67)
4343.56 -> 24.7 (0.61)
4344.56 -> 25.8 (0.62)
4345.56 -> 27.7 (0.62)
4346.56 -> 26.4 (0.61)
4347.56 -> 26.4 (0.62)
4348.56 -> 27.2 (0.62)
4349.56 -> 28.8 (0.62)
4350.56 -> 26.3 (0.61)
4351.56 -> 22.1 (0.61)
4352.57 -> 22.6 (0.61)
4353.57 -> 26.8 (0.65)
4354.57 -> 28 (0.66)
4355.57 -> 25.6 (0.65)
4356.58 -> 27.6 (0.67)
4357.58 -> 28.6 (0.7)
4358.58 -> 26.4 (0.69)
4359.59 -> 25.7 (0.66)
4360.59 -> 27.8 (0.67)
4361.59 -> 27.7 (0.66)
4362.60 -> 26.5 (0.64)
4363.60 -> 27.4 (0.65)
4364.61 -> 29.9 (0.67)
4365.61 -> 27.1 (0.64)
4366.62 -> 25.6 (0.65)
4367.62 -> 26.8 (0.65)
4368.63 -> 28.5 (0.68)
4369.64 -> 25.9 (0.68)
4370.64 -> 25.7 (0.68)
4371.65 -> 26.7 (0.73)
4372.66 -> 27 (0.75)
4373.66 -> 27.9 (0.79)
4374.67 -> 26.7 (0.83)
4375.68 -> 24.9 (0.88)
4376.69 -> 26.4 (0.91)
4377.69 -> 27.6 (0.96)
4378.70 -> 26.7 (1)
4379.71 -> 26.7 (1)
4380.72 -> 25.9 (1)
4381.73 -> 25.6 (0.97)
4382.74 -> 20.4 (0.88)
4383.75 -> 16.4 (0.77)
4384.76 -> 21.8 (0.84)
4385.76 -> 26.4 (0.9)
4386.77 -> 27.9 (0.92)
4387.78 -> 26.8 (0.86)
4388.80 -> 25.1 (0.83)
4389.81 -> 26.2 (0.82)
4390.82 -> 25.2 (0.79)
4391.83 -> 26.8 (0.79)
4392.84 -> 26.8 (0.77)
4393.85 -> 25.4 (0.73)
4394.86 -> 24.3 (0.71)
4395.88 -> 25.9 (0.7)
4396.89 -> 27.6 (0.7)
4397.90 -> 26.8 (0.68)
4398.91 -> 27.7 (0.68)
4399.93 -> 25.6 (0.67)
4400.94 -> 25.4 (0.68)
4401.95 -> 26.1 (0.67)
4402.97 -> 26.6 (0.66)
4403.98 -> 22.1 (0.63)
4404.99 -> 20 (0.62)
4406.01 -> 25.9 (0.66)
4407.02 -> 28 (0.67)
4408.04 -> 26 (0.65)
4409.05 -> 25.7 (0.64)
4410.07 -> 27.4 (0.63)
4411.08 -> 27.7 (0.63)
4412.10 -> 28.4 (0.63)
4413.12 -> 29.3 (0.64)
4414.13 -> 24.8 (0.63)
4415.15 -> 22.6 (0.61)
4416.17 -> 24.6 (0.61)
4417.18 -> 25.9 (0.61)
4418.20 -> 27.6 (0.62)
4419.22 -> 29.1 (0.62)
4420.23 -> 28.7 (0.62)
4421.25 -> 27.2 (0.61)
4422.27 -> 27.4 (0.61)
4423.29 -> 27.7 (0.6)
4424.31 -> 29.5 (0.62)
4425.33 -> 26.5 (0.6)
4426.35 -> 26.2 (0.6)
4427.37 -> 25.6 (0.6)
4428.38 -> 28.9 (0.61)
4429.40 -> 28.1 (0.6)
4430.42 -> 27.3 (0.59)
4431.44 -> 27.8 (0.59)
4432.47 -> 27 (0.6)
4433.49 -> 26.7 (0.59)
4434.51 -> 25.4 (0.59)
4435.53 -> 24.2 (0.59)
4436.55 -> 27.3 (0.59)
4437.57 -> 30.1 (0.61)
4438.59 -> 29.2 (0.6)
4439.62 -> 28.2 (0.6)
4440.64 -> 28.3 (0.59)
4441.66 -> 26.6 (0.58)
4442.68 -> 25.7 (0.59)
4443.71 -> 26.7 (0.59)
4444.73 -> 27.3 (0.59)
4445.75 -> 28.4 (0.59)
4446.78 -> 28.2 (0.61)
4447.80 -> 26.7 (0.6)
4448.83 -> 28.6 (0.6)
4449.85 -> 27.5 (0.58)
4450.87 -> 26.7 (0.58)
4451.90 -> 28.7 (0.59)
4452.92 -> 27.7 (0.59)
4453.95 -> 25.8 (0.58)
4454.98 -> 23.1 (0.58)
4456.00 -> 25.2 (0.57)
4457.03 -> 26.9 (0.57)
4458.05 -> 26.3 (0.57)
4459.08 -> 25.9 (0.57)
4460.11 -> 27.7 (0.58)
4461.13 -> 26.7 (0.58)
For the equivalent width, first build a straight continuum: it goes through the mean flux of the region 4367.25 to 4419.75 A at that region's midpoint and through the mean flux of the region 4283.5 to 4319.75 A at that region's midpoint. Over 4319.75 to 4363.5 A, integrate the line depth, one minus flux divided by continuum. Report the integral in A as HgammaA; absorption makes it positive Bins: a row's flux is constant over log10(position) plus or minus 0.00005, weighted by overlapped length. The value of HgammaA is -3.4 A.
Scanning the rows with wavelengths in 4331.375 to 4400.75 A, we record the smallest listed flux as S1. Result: 16.4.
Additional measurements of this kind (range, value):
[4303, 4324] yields 15.3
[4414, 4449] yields 22.6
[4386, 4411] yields 20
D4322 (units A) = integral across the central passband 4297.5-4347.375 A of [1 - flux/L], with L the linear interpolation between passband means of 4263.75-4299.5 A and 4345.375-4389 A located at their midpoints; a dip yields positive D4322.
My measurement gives 3.90 A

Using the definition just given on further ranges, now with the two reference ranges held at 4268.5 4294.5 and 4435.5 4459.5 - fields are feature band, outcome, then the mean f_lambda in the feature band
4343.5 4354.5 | -0.48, 26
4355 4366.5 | -0.94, 27.2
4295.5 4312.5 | 3.60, 18.9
